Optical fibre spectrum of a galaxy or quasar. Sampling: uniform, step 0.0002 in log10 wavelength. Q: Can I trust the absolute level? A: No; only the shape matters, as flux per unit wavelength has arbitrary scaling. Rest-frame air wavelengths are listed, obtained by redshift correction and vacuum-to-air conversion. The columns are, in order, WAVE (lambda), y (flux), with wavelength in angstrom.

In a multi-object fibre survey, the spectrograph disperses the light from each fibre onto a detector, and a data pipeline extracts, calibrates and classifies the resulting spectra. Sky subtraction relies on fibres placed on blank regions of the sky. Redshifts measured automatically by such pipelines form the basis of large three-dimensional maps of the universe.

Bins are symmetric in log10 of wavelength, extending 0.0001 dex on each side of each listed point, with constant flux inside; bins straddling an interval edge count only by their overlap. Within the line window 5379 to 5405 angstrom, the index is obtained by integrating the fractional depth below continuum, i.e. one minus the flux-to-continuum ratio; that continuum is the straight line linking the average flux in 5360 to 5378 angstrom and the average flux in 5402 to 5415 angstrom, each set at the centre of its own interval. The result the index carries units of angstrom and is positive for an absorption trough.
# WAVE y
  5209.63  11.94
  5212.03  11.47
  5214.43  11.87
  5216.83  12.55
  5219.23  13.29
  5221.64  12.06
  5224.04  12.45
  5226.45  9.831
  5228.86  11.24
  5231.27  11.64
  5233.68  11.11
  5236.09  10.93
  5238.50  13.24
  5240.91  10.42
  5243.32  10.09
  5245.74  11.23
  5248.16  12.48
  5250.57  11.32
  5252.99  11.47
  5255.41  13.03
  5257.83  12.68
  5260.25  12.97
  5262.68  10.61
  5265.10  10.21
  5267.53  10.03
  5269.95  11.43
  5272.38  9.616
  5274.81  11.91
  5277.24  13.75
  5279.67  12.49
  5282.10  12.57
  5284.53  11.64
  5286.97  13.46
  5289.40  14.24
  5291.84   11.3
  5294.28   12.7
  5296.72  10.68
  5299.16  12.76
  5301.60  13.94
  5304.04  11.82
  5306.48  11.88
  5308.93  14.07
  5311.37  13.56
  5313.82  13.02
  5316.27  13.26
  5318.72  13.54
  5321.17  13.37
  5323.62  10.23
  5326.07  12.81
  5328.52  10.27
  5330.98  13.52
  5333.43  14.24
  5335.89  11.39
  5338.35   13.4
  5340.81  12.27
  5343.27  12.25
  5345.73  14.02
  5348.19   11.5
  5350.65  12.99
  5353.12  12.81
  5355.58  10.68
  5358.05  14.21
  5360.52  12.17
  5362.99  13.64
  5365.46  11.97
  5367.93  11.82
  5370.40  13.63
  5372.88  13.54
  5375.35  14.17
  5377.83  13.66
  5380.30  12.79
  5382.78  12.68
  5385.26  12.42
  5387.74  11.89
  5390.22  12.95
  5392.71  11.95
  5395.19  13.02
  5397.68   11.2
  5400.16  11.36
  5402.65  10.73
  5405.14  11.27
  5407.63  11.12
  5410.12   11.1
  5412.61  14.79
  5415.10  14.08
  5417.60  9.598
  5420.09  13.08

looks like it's 0.9 angstrom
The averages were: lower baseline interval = 13.1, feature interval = 12.1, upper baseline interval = 12.1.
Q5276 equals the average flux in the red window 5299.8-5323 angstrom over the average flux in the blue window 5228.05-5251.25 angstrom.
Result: 1.15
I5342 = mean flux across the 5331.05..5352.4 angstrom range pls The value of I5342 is 12.8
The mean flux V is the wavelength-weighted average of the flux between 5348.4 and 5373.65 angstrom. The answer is 12.7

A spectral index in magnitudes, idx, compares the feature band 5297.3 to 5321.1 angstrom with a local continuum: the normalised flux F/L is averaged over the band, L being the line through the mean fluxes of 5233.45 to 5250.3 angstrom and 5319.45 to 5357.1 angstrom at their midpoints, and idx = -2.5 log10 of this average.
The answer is -0.08 mag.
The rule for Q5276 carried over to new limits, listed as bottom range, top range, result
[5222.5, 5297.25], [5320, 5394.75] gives 1.08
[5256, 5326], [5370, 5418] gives 1.01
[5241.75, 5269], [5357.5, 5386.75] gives 1.14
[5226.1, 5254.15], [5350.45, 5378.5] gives 1.14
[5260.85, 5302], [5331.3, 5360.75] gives 1.06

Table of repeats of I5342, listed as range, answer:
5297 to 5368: 12.7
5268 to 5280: 11.7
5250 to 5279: 11.6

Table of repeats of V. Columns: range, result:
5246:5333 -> 12.3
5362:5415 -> 12.5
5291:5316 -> 12.6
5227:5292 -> 11.7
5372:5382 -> 13.5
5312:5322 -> 13.3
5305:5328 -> 12.8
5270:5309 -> 12.3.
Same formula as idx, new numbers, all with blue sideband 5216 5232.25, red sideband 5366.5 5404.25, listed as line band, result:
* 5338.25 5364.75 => -0.03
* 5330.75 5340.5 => -0.06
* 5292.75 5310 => -0.03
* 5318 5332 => 0.00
